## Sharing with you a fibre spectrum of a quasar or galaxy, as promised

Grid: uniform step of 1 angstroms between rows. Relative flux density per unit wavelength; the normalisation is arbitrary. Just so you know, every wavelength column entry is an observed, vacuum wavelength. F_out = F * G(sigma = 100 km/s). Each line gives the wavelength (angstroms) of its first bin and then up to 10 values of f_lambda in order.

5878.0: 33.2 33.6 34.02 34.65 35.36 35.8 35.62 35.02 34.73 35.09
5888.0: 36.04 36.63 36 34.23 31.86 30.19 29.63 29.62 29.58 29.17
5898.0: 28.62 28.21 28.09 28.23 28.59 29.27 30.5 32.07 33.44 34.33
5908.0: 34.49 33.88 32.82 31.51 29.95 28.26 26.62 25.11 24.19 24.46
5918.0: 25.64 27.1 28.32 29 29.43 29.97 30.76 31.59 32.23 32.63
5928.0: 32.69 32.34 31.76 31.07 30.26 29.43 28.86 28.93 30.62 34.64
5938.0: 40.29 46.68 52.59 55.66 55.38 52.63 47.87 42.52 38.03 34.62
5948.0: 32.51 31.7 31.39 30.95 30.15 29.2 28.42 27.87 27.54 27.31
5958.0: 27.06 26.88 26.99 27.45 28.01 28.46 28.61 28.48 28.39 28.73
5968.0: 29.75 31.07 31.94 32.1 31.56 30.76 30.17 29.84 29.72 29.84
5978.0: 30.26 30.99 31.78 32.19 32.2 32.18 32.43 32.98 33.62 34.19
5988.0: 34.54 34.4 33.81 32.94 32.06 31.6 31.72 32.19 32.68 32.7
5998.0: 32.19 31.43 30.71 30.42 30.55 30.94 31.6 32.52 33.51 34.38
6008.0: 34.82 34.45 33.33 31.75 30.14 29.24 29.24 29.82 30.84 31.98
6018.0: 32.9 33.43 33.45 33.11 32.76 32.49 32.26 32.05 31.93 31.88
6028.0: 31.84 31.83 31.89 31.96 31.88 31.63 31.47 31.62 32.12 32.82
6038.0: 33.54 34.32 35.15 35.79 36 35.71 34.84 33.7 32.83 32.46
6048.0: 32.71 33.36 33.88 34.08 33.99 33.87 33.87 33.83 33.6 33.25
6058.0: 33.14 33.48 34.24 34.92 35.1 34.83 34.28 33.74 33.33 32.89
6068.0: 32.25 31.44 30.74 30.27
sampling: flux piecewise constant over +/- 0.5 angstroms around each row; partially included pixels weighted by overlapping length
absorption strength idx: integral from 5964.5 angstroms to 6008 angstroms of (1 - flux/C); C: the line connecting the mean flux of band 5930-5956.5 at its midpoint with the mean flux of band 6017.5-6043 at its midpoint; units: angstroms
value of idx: 3.69 angstroms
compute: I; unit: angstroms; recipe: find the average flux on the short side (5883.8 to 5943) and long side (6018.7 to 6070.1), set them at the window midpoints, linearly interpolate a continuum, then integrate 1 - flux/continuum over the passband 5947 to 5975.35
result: 2.9 angstroms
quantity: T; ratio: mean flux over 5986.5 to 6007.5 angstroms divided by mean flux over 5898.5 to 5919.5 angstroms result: 1.10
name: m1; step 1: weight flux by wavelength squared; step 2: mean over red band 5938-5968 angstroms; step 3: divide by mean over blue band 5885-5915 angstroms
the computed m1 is 1.1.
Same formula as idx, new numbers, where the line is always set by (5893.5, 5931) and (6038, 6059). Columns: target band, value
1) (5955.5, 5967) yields 1.31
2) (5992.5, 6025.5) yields 0.76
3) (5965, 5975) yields 0.40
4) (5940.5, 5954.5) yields -3.51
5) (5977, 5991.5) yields -0.27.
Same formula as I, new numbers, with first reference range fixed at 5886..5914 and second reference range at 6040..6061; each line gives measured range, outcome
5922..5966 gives -2.0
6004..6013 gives 0.1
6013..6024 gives 0.5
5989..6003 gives 0.5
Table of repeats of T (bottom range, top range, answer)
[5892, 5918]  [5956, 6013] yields 1.05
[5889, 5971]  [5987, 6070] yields 1.03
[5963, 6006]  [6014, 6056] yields 1.05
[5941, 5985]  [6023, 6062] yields 1.03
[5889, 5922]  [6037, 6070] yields 1.13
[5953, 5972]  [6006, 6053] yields 1.14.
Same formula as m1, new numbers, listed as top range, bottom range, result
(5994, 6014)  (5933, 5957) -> 0.88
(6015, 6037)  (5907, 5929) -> 1.12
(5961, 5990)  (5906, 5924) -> 1.08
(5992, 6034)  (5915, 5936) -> 1.12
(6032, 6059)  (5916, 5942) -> 1.05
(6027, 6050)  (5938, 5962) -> 0.95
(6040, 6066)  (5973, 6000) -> 1.09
